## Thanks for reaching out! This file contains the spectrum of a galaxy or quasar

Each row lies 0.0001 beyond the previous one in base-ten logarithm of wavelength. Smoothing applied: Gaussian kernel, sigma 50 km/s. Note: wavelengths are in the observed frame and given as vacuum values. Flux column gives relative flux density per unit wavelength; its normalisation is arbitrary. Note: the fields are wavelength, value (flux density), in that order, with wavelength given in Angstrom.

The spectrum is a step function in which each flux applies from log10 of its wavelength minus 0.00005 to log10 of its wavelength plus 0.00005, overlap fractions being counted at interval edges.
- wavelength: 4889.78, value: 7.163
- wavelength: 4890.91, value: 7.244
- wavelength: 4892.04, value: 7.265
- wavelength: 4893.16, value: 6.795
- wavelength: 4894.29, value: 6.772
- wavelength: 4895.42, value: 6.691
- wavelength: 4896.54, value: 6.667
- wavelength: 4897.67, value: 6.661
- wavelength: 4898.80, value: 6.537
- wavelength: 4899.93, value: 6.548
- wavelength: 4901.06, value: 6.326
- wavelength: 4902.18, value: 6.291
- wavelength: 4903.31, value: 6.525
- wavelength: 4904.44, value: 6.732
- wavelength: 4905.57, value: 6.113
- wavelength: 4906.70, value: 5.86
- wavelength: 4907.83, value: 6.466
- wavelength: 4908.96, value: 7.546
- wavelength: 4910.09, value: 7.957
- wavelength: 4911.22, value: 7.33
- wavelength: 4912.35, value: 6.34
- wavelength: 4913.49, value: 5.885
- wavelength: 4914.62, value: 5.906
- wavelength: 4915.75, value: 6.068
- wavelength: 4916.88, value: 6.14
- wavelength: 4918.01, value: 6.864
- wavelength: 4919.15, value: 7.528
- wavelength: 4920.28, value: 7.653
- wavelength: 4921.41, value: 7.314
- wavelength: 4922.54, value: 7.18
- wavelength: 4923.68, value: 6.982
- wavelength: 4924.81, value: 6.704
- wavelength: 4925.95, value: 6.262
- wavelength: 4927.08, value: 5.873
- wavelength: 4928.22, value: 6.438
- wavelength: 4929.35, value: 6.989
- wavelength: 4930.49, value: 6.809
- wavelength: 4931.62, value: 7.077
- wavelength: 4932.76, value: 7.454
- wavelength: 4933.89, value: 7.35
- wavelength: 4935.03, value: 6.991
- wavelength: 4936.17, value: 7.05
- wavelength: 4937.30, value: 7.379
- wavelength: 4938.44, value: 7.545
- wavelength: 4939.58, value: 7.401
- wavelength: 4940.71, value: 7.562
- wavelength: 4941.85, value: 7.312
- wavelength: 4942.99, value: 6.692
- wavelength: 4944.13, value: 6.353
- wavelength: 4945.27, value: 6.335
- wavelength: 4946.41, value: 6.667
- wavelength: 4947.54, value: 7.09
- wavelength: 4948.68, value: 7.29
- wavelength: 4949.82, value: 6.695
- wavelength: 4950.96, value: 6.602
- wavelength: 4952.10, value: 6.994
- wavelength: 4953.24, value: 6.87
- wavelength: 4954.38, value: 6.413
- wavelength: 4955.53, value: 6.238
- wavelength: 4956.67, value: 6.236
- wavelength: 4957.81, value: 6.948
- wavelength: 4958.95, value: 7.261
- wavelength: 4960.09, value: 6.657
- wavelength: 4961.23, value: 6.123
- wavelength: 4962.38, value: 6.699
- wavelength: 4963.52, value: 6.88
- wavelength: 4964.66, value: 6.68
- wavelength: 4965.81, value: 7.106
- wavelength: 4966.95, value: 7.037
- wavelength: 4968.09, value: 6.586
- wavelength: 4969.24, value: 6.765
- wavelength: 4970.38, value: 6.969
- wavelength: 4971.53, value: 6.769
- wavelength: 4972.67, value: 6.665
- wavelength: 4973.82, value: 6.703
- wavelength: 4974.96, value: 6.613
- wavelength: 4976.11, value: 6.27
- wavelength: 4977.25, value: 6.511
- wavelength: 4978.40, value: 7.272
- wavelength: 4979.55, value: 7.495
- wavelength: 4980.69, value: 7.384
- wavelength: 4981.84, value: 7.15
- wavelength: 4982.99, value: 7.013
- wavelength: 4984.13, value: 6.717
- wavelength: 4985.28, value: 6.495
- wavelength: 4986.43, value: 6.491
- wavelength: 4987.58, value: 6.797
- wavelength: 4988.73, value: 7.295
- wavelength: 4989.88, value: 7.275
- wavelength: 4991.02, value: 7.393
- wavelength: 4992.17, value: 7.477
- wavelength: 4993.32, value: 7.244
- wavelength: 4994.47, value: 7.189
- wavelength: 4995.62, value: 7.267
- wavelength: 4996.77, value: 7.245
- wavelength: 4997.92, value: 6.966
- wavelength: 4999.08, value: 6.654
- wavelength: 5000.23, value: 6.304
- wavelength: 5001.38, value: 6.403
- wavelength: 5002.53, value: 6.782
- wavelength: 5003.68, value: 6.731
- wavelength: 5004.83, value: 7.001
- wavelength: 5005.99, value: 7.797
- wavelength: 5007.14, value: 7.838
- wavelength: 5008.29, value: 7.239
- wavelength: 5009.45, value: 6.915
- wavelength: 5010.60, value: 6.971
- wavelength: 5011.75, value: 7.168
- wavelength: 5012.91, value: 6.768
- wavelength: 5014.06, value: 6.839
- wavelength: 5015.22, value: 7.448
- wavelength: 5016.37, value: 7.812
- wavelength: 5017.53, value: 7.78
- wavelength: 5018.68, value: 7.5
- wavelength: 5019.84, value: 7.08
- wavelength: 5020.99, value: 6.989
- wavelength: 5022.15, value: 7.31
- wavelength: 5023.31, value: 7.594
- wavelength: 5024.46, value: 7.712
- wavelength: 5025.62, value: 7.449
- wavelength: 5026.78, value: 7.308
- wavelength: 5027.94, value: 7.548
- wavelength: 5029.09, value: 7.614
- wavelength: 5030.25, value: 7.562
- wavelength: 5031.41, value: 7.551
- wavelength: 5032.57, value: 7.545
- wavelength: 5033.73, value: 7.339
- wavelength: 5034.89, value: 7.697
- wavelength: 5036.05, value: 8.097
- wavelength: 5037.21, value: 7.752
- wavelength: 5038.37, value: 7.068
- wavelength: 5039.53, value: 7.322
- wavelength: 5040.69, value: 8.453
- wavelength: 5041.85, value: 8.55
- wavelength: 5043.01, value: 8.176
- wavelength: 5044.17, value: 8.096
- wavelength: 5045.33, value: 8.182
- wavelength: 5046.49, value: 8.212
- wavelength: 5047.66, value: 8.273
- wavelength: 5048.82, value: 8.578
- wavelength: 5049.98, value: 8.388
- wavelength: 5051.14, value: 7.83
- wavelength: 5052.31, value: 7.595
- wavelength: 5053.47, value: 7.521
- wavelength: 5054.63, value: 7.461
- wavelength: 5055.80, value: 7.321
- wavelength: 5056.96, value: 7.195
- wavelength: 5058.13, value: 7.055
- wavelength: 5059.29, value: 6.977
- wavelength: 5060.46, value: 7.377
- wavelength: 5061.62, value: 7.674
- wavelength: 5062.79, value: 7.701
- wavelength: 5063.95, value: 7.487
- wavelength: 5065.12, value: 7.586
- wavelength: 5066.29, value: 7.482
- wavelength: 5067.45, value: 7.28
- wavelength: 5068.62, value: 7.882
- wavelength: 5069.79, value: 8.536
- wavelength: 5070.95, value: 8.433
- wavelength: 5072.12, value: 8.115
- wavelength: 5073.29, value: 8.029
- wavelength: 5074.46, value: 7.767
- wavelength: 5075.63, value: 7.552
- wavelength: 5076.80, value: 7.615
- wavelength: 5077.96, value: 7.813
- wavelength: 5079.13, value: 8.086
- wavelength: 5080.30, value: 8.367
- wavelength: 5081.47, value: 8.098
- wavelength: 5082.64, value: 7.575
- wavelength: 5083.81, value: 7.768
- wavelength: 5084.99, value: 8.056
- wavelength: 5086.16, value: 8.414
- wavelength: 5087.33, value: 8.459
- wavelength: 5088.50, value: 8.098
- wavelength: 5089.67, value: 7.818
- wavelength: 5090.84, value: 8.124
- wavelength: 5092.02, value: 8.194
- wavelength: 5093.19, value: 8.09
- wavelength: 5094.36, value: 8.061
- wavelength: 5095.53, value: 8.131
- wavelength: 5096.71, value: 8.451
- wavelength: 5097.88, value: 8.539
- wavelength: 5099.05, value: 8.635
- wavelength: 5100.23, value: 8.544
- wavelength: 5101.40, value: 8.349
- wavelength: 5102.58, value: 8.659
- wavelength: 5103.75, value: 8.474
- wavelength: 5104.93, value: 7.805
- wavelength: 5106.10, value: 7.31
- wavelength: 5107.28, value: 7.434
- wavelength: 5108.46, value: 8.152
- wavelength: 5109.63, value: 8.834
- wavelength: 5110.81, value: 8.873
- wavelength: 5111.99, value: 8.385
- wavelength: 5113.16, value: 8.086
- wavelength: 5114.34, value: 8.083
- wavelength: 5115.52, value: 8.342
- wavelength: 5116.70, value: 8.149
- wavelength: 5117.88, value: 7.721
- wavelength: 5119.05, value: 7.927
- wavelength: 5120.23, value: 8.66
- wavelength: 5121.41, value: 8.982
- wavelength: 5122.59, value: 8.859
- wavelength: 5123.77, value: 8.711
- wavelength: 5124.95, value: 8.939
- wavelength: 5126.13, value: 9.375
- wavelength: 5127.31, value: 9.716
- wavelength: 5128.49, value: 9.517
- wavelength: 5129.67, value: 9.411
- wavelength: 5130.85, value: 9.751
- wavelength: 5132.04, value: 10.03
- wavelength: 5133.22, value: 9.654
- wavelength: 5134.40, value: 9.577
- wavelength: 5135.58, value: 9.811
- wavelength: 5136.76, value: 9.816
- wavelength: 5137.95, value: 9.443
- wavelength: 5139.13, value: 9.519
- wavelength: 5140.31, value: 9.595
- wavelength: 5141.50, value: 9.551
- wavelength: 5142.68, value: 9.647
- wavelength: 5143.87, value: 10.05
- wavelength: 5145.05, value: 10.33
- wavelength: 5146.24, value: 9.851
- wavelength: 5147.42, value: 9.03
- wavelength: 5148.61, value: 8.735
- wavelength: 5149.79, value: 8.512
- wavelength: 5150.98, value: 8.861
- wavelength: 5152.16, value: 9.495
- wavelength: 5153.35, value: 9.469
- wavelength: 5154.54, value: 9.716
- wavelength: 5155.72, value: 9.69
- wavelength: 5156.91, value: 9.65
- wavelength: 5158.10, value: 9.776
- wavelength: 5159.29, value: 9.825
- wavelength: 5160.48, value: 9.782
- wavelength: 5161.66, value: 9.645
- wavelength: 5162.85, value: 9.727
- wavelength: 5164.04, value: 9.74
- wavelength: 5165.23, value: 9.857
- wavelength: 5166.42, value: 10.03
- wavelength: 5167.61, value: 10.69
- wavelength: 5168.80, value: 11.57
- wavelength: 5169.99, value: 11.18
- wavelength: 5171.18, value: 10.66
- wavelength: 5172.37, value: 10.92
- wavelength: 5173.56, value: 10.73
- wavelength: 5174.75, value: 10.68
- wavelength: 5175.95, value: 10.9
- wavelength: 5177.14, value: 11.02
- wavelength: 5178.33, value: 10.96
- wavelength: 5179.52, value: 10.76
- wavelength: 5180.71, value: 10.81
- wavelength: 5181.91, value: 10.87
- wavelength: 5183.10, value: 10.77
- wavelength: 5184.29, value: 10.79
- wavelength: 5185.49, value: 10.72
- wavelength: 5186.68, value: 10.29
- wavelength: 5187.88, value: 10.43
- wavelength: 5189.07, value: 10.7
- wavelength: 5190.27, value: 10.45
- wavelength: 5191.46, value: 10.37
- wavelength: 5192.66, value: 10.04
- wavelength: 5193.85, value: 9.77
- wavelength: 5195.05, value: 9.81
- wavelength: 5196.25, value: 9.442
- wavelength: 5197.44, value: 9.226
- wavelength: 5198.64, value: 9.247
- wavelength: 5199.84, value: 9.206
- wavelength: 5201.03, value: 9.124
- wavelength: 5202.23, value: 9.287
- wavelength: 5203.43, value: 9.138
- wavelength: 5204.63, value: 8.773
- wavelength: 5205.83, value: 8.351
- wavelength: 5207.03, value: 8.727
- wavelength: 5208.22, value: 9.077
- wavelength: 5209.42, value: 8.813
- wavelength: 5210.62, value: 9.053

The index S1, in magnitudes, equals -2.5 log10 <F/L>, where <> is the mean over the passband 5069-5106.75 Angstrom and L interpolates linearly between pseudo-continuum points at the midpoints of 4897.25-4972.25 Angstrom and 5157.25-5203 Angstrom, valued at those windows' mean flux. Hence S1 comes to 0.10 mag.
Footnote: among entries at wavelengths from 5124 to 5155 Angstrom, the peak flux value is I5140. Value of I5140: 10.33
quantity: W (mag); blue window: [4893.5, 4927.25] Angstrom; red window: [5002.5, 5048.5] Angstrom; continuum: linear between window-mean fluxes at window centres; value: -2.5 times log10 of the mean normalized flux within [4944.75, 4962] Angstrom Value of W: 0.05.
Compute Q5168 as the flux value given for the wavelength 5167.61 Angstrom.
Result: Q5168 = 10.69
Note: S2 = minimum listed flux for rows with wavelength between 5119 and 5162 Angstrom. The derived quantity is 7.927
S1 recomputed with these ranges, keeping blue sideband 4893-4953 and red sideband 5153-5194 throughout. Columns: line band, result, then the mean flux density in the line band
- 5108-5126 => 0.13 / 8.47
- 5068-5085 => 0.13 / 7.97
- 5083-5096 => 0.14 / 8.1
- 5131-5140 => 0.02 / 9.69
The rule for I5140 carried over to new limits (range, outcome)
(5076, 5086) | 8.367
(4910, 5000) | 7.957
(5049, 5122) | 8.982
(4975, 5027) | 7.838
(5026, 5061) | 8.578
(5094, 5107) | 8.659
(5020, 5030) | 7.712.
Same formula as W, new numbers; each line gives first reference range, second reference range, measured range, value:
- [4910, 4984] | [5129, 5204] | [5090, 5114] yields 0.10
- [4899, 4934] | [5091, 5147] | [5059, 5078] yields 0.08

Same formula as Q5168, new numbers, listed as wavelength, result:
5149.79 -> 8.512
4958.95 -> 7.261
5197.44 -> 9.226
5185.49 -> 10.72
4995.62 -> 7.267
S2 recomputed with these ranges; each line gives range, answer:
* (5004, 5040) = 6.768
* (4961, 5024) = 6.123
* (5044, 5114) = 6.977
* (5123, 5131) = 8.711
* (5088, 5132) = 7.31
